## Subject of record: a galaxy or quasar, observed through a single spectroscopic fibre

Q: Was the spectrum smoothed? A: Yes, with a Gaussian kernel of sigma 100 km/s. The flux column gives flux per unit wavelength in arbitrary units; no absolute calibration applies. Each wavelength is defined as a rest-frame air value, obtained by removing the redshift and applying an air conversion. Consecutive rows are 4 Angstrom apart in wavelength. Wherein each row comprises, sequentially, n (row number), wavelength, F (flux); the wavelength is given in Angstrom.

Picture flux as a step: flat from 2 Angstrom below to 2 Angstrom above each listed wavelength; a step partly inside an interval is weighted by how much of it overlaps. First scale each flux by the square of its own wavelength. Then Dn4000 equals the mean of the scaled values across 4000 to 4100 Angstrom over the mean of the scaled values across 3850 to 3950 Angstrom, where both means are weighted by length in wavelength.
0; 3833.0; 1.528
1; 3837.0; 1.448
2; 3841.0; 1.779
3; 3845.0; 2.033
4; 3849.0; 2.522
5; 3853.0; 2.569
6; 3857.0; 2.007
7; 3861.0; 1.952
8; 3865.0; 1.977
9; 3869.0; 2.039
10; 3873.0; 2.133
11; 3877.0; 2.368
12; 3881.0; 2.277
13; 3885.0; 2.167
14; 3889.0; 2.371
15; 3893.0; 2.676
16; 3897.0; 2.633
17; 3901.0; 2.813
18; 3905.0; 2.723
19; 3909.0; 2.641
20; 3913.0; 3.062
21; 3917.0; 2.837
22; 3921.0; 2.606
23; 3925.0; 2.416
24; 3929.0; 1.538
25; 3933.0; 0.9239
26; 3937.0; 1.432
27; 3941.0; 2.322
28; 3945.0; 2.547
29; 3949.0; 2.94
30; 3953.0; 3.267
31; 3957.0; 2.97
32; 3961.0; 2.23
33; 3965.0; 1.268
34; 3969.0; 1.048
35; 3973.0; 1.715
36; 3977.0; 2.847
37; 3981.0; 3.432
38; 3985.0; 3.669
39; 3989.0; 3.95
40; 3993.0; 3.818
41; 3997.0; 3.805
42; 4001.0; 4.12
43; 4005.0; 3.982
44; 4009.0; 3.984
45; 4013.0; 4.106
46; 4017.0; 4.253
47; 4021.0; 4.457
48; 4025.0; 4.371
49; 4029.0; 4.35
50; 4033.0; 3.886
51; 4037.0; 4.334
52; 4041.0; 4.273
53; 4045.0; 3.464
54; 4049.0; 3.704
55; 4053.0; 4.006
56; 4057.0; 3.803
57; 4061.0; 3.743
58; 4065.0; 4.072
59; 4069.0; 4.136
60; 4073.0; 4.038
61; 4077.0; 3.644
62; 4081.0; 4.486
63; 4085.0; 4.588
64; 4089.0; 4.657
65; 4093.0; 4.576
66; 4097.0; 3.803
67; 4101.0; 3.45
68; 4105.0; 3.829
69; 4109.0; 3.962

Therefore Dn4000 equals 1.91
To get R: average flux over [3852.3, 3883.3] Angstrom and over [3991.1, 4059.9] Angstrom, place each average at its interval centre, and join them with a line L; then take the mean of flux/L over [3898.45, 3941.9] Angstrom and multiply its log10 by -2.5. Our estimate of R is 0.19 mag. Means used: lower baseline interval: 2.15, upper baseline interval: 4.04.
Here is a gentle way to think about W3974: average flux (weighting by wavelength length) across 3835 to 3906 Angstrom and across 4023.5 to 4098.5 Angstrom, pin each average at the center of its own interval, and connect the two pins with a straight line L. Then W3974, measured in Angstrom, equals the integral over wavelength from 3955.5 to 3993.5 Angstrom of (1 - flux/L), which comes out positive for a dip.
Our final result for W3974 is 7.4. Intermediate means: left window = 2.24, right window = 4.1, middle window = 2.65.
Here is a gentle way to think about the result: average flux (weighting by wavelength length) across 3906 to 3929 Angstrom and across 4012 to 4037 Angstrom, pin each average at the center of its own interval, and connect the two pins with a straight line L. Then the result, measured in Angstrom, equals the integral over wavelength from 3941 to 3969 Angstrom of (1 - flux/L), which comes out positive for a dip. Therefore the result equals 6.6 Angstrom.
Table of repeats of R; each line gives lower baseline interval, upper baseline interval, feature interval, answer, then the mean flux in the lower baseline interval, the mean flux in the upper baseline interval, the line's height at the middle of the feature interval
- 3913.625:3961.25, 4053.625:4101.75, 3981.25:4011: -0.25 mag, 2.36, 4.1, 3.09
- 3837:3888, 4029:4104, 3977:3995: -0.10 mag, 2.13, 4.04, 3.29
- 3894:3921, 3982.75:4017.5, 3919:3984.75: 0.42 mag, 2.77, 3.95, 3.33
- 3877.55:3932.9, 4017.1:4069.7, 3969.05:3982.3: 0.35 mag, 2.46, 4.05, 3.27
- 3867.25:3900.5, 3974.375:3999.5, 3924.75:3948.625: 0.49 mag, 2.36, 3.55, 2.97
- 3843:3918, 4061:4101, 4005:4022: -0.17 mag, 2.4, 4.16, 3.57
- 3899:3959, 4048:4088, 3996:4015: -0.20 mag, 2.47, 4.05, 3.34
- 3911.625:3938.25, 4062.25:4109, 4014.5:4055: -0.19 mag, 2.11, 4.1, 3.47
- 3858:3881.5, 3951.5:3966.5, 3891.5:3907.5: -0.22 mag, 2.11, 2.44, 2.22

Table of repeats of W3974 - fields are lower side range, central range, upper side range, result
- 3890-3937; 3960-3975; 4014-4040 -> 8.04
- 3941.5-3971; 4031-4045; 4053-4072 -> -1.91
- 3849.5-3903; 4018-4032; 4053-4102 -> -2.78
